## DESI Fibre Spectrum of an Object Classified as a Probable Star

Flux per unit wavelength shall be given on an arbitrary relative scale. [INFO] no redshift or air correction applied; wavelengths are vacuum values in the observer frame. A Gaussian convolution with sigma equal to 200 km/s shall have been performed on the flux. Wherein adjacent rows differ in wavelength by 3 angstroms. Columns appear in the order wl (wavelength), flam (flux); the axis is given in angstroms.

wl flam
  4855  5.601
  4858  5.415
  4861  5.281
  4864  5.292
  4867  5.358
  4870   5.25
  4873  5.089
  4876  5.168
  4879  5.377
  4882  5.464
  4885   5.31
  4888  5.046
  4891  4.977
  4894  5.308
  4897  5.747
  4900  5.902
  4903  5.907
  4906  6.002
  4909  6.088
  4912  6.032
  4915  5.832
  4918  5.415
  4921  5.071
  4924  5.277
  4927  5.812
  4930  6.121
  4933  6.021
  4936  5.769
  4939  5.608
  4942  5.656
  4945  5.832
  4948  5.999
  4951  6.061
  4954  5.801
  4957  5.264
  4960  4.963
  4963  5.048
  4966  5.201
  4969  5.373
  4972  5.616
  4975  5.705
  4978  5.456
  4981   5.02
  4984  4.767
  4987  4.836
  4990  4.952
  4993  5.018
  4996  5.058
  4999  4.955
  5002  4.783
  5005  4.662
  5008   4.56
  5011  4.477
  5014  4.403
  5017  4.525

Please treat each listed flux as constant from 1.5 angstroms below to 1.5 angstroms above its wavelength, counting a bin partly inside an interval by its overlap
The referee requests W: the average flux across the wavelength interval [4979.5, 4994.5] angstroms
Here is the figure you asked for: 4.92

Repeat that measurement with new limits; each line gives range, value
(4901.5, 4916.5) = 5.97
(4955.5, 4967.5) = 5.12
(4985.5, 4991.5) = 4.89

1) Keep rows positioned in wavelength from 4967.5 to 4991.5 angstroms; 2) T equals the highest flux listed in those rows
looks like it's 5.705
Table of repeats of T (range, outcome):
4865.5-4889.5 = 5.464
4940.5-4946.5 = 5.832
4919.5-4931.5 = 6.121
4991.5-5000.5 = 5.058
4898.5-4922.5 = 6.088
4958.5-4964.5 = 5.048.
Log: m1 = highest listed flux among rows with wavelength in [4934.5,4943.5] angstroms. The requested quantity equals 5.769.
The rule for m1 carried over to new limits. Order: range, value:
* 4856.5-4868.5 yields 5.415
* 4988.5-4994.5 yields 5.018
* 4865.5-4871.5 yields 5.358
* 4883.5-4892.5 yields 5.31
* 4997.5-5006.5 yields 4.955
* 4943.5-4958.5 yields 6.061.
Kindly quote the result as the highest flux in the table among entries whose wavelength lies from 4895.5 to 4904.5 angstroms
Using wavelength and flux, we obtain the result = 5.907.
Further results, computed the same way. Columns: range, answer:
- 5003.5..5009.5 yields 4.662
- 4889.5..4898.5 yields 5.747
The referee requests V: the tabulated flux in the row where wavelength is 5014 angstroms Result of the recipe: 4.403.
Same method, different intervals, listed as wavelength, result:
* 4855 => 5.601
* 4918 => 5.415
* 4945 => 5.832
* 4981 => 5.02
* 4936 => 5.769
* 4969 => 5.373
